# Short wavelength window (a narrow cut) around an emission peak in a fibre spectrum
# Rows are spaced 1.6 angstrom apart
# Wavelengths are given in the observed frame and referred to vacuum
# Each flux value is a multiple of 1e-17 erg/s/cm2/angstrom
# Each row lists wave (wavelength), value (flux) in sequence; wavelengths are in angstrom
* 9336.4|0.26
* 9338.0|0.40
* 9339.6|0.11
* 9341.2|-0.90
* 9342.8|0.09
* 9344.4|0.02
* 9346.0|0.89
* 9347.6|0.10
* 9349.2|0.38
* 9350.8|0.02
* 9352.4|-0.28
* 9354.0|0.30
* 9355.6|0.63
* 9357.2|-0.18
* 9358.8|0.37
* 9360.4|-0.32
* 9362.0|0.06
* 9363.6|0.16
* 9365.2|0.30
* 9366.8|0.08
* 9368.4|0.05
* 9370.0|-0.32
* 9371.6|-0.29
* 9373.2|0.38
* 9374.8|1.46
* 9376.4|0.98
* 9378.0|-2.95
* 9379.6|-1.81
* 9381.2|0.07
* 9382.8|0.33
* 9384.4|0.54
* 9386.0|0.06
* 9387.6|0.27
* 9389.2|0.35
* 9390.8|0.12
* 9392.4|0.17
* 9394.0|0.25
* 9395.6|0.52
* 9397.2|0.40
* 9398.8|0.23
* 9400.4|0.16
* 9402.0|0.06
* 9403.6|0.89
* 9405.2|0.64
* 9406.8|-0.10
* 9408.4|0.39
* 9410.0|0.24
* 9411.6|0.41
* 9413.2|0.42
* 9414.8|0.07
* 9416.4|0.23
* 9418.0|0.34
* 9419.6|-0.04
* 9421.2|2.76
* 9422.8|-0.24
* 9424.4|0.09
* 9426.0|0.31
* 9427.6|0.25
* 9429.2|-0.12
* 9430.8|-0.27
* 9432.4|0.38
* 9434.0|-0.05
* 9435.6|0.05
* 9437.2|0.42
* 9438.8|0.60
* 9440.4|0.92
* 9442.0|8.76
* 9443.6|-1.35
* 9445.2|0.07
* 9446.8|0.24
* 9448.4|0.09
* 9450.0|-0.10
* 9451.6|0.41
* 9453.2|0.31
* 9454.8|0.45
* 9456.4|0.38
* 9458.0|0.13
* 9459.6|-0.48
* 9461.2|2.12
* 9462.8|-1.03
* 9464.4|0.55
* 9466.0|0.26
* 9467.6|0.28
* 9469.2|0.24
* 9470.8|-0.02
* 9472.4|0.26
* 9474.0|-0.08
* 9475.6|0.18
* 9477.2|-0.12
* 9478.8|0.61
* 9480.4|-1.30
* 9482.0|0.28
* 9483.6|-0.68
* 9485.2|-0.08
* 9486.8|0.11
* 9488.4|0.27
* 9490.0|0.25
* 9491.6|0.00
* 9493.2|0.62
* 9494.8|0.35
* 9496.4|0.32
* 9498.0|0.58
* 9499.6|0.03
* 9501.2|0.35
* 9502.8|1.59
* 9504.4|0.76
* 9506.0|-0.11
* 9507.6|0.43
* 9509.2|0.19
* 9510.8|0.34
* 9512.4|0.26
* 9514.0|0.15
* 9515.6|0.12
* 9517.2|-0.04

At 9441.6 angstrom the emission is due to Hgamma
